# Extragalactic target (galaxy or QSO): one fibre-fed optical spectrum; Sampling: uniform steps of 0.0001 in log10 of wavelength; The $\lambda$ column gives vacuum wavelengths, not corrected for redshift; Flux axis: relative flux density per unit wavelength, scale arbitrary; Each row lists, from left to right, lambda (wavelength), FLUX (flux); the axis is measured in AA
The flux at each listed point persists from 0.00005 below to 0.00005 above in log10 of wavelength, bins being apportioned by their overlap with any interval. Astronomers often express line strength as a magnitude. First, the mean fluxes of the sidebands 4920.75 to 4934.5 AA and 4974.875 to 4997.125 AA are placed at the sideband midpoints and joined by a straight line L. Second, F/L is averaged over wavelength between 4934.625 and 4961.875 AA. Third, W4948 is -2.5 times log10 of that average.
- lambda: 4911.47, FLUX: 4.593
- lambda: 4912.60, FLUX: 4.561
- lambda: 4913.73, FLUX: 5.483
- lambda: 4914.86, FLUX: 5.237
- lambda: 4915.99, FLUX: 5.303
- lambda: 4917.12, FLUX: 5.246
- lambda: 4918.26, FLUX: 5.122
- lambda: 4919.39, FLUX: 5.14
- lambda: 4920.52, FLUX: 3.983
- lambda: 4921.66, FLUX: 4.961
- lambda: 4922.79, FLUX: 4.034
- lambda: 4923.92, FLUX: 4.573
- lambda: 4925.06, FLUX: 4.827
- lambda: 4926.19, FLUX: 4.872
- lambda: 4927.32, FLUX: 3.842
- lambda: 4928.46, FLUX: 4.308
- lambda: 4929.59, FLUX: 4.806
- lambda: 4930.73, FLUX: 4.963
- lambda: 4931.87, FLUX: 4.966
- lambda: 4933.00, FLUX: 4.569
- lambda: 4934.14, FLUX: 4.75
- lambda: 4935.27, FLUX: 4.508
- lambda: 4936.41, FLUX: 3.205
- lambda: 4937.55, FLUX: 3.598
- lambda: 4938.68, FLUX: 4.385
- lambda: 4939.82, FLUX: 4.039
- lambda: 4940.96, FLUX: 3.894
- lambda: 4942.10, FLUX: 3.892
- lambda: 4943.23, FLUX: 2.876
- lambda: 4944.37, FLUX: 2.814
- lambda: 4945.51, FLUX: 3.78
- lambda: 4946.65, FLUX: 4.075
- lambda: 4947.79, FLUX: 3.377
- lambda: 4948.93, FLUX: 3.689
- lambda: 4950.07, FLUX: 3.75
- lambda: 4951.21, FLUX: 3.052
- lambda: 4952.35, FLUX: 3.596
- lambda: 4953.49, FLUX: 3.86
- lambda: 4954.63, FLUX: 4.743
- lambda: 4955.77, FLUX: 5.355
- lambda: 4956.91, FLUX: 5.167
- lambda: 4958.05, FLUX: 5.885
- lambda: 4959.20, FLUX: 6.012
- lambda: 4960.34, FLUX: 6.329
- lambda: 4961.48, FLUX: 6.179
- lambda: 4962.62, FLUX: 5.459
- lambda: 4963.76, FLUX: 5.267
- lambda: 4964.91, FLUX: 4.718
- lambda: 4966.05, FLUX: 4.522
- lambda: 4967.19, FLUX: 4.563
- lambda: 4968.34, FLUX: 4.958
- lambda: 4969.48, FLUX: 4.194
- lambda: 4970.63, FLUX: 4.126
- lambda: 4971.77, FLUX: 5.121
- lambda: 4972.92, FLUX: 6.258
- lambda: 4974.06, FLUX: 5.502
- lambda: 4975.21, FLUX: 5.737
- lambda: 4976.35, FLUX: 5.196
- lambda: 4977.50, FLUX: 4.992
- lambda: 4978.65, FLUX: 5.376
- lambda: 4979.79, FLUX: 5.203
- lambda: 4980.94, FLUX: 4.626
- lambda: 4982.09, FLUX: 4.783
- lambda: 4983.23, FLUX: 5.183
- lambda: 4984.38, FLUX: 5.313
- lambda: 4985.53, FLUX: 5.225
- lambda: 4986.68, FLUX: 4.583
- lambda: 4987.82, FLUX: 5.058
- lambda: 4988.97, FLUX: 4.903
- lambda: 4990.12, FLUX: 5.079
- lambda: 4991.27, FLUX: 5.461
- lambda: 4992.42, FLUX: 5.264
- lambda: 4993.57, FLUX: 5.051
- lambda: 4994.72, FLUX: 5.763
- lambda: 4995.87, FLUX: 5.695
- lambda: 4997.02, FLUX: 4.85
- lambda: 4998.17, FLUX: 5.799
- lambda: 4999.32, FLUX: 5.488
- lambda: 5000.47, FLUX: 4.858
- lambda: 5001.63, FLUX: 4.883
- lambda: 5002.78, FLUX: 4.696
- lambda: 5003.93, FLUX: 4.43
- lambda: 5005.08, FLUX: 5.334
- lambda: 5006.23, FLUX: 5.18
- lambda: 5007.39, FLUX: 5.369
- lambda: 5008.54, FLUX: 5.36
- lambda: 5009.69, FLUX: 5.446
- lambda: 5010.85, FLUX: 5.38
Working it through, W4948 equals 0.137 mag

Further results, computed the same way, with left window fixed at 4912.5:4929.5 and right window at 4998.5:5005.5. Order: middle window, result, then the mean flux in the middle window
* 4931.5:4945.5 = 0.22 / 3.94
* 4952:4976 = -0.06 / 5.14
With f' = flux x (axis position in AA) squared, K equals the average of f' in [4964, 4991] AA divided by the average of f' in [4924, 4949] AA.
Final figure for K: 1.24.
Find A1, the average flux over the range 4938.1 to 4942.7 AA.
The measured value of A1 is 4.05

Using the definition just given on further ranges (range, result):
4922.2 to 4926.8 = 4.58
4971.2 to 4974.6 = 5.63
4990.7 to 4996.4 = 5.44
